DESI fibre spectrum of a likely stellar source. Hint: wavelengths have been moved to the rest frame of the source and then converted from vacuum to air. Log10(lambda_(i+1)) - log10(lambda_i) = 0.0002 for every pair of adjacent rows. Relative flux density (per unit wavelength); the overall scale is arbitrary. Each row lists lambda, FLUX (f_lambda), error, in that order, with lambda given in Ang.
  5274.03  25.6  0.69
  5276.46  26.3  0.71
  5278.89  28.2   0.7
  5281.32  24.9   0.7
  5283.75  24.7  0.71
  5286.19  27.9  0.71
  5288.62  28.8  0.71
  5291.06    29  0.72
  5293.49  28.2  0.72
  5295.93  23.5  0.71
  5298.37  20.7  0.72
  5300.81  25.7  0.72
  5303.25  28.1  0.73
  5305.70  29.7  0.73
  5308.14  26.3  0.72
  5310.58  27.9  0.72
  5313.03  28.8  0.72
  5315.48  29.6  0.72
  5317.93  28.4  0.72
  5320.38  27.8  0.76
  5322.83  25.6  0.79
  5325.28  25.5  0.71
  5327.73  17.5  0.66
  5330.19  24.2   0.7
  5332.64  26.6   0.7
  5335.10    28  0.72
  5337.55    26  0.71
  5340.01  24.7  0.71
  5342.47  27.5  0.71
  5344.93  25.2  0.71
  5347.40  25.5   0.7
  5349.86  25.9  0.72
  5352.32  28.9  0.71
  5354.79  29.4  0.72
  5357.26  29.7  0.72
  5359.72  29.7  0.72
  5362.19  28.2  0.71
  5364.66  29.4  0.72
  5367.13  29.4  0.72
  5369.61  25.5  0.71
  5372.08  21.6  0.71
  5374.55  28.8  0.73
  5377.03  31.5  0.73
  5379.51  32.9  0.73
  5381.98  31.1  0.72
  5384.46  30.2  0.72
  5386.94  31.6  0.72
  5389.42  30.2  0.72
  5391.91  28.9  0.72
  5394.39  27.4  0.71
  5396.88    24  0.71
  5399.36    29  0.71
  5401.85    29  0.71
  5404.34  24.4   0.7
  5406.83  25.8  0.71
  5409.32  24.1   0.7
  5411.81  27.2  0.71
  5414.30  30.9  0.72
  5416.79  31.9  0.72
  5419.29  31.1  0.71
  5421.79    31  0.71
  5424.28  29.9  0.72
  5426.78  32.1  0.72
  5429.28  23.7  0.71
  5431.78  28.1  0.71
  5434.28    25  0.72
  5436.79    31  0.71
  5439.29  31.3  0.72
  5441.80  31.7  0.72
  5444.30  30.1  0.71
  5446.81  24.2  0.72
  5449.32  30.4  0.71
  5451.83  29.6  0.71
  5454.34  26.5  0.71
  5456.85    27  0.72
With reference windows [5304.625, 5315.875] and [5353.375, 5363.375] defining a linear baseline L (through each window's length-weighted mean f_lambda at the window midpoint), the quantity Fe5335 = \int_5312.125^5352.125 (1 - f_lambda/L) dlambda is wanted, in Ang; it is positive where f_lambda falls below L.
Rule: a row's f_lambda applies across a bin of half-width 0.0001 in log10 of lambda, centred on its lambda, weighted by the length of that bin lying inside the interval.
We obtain 3.7 Ang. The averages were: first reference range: 28.4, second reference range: 29.2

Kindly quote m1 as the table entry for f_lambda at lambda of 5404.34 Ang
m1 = 24.4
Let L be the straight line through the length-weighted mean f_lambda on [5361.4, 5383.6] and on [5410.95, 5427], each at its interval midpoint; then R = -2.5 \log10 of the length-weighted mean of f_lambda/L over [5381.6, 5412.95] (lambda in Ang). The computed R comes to 0.07 mag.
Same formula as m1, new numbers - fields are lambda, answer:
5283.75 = 24.7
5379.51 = 32.9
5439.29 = 31.3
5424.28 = 29.9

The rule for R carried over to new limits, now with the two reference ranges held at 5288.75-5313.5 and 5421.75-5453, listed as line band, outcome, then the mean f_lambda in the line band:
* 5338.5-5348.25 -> 0.07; 25.7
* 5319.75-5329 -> 0.14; 23.9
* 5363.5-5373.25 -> 0.06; 26.5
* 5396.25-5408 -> 0.07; 26.6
